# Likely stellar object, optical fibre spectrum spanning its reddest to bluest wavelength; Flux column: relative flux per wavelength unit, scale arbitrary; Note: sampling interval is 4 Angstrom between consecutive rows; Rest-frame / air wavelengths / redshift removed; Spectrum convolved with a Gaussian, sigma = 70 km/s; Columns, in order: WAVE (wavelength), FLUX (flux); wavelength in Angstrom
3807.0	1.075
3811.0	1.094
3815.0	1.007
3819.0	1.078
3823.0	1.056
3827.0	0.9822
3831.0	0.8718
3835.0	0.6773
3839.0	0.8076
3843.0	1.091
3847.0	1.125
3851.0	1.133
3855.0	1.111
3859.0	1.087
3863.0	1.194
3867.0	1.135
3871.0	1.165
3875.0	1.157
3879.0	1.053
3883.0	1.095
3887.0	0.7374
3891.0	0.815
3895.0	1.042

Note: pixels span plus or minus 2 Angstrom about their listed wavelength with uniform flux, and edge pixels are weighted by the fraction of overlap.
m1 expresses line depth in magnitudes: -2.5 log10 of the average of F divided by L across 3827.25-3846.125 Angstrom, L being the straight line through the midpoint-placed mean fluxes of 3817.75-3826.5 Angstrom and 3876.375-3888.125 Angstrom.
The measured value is 0.17 mag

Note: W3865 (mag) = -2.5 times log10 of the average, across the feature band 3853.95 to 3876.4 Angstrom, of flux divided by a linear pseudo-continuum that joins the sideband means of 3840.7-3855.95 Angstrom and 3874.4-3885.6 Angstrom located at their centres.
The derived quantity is -0.05 mag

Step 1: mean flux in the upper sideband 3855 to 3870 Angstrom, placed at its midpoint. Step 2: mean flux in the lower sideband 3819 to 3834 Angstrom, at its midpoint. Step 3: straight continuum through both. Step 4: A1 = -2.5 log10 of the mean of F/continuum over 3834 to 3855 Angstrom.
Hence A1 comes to 0.06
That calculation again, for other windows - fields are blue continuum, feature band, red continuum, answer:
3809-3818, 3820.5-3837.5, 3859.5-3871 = 0.20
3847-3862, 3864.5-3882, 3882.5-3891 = -0.17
